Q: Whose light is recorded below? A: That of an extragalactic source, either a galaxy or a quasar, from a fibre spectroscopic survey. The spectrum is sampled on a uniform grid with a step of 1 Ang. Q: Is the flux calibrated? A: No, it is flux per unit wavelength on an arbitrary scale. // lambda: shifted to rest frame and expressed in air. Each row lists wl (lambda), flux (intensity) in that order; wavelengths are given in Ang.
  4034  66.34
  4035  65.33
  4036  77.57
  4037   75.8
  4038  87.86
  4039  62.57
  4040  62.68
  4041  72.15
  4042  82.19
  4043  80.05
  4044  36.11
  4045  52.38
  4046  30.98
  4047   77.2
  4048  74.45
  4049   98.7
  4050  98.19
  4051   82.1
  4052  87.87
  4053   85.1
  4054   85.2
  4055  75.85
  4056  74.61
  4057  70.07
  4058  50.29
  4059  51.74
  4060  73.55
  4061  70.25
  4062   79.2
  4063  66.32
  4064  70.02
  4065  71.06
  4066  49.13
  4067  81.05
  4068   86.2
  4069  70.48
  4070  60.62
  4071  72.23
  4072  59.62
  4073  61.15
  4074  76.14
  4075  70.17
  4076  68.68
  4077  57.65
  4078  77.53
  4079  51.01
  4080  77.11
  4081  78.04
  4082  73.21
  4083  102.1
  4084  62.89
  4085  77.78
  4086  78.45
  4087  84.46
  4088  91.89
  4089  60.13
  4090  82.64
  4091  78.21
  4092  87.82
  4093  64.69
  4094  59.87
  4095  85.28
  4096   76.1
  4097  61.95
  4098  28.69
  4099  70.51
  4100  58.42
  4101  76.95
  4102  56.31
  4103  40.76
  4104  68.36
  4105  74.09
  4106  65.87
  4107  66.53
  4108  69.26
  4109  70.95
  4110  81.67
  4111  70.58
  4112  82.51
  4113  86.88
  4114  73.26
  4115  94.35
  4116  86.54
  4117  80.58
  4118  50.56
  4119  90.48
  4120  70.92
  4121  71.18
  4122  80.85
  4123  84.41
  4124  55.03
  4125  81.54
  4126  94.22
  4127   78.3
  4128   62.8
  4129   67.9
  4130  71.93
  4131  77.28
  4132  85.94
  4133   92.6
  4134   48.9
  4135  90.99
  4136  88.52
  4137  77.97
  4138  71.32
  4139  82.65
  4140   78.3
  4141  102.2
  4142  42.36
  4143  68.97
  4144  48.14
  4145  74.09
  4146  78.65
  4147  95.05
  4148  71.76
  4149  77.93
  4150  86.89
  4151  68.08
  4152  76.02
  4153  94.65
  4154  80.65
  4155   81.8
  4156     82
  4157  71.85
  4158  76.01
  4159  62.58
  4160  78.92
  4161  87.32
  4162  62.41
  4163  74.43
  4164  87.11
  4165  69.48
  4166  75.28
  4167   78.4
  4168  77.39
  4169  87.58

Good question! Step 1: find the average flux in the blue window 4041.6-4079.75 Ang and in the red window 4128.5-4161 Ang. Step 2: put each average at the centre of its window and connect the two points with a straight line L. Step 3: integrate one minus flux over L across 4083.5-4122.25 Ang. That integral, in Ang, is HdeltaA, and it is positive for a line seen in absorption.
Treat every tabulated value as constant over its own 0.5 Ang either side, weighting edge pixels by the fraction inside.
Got 0.7 Ang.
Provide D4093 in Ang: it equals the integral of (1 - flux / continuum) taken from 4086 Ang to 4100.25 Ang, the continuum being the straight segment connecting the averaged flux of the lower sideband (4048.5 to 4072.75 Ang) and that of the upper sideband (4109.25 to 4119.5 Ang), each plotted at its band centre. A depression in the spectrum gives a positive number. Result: 1.1 Ang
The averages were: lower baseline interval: 73.6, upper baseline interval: 79.5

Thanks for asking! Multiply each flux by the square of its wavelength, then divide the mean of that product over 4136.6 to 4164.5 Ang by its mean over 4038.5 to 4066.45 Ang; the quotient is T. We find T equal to 1.14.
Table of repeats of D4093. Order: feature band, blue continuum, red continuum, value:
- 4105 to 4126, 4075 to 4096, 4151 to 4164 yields 0.0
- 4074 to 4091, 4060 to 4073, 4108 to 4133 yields -0.7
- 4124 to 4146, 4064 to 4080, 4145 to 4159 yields 0.5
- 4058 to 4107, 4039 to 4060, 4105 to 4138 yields 2.8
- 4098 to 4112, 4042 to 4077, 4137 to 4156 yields 1.5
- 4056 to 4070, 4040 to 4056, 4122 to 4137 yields 1.2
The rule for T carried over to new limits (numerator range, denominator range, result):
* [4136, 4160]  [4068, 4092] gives 1.08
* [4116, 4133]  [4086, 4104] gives 1.12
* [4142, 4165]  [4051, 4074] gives 1.12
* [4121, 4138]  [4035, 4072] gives 1.12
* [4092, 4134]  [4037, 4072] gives 1.04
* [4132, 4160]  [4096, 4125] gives 1.11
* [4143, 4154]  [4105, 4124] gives 1.03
